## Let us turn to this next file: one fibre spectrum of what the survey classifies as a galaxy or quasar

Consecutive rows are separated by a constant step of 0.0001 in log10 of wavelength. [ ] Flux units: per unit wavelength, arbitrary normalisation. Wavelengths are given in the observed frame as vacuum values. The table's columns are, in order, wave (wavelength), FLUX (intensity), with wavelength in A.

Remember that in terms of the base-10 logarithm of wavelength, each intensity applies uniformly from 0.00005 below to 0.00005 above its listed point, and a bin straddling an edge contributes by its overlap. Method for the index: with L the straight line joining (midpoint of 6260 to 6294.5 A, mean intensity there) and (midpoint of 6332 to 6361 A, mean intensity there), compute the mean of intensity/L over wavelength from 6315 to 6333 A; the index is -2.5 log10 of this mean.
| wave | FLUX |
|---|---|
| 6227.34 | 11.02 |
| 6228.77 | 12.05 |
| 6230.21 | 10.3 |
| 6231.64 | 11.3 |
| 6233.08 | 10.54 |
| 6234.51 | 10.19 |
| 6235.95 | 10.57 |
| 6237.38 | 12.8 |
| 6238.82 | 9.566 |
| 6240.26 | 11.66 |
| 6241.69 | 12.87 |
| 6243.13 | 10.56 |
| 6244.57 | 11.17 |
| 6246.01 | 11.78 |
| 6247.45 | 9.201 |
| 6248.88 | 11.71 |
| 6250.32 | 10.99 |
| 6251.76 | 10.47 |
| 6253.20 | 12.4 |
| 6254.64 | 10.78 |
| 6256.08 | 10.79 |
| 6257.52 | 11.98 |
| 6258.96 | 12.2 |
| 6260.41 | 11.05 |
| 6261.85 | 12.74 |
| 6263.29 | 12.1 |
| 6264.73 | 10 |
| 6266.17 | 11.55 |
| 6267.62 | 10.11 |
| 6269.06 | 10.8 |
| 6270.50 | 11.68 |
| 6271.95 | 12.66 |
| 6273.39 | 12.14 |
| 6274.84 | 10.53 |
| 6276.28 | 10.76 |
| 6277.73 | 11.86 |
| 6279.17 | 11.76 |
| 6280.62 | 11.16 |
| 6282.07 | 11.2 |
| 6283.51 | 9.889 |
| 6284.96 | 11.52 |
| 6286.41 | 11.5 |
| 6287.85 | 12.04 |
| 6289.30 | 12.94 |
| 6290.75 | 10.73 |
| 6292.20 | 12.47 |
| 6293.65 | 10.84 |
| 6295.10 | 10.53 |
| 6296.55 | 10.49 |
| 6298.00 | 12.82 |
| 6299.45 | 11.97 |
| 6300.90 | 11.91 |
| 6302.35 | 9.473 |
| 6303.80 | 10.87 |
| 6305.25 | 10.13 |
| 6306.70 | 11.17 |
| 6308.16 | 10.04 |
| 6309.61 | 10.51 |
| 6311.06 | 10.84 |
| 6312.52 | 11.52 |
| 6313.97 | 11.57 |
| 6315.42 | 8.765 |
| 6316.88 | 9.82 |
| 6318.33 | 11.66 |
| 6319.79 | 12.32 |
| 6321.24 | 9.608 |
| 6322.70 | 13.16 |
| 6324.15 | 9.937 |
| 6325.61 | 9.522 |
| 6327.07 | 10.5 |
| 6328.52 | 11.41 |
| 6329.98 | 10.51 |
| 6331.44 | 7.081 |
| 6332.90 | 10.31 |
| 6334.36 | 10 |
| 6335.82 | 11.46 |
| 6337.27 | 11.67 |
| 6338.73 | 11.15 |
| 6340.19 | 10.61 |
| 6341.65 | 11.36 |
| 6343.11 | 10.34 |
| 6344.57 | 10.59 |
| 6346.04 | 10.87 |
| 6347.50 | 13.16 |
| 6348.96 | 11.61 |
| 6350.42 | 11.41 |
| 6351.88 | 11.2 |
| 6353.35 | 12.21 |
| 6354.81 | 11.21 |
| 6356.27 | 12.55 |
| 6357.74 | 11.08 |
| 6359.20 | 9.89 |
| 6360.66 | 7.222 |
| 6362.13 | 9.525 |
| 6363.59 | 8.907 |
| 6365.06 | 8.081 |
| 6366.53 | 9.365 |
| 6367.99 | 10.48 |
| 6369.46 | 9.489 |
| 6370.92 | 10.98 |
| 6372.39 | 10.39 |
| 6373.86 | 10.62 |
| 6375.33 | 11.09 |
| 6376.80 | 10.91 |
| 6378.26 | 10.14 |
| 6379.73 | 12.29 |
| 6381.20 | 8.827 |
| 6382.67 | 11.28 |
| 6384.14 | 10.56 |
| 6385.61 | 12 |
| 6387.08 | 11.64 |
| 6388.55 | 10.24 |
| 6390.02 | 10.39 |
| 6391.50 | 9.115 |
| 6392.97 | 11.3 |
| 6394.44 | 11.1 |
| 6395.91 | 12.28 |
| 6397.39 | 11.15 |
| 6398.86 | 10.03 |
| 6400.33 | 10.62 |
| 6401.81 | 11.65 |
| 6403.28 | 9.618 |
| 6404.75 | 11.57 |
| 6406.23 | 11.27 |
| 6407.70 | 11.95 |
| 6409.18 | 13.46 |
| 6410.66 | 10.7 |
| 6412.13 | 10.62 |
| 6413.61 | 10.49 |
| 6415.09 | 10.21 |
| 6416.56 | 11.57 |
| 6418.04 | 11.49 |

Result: 0.08 mag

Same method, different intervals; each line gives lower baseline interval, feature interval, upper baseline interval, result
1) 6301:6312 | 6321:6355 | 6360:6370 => -0.125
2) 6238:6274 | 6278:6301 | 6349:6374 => -0.047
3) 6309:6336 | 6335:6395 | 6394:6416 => 0.014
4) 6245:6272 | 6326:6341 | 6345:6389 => 0.039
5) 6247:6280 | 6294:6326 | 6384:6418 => 0.037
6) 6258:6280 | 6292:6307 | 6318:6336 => -0.014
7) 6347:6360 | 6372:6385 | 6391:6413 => 0.062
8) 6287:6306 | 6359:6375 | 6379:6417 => 0.161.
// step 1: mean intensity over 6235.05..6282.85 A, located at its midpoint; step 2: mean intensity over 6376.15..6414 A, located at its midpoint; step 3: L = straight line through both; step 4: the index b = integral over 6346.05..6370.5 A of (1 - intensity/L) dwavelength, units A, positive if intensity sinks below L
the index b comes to 1.3 A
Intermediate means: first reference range 11.3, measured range 10.5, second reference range 11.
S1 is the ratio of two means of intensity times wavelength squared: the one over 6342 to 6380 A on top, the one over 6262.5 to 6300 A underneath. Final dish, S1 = 1.0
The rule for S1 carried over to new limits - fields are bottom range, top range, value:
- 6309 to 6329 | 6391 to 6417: 1.05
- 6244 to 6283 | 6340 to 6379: 0.96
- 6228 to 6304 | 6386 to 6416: 1.02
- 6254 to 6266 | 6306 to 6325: 0.96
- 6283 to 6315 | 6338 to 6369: 0.97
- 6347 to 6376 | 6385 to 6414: 1.07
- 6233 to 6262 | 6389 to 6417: 1.03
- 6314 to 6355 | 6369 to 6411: 1.03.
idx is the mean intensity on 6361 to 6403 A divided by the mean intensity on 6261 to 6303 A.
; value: 0.92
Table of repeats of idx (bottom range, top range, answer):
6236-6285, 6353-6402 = 0.93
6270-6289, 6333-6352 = 0.97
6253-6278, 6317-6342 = 0.94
